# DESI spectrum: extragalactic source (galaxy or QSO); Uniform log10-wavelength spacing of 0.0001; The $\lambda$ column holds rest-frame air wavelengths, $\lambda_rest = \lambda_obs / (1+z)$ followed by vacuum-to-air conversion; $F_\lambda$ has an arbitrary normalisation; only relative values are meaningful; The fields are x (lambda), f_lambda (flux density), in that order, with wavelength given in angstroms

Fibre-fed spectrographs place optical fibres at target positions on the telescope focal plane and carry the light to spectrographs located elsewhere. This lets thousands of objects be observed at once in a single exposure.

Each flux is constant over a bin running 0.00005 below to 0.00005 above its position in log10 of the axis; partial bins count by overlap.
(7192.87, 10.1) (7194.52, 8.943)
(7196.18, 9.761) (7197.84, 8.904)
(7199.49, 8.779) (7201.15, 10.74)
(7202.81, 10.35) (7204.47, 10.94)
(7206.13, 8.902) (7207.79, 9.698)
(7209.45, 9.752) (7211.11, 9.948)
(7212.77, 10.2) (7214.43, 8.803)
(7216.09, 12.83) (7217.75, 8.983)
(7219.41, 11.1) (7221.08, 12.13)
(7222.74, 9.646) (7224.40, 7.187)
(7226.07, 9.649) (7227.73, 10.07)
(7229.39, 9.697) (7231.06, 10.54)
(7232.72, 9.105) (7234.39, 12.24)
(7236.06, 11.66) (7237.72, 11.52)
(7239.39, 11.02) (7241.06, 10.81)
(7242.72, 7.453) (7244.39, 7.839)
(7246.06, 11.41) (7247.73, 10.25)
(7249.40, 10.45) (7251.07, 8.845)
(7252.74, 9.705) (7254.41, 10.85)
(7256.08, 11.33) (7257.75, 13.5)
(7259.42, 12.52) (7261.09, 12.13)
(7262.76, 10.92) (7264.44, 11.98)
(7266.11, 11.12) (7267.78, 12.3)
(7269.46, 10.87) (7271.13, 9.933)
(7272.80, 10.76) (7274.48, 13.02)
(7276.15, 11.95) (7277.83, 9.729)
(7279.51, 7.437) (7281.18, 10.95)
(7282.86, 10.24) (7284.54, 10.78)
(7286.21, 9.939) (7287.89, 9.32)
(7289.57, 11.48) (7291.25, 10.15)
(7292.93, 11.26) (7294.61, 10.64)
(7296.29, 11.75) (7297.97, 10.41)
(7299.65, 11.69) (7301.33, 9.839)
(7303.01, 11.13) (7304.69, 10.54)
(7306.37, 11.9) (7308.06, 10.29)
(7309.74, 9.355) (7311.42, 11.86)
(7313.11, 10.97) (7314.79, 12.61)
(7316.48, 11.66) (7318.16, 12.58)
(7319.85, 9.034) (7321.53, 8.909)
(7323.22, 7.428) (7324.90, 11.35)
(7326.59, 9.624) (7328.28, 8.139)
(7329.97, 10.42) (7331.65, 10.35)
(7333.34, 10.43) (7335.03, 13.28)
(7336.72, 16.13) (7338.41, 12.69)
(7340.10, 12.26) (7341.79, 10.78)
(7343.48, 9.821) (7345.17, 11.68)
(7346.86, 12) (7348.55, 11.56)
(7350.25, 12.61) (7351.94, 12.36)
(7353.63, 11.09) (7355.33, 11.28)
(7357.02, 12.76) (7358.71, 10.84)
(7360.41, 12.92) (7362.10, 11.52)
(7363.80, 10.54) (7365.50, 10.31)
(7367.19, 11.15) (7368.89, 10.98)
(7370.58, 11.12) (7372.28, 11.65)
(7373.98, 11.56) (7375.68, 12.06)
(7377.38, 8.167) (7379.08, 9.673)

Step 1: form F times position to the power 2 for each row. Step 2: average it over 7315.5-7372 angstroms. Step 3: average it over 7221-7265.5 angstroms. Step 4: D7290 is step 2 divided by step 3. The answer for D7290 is 1.10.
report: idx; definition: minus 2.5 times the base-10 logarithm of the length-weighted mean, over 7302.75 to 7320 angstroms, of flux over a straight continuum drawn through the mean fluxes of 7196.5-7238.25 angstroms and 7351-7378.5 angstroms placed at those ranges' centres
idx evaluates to -0.031 mag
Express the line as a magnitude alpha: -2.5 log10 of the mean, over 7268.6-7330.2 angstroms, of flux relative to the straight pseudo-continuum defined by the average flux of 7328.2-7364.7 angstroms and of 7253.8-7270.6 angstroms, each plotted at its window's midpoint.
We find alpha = 0.11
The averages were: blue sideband 11.7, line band 10.5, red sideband 11.7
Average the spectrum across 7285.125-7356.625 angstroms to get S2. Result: 11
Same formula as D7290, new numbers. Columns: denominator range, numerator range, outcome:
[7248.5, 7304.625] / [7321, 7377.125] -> 1.05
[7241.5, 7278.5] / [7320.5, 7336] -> 0.94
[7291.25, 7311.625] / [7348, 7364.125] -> 1.10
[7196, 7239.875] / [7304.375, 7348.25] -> 1.12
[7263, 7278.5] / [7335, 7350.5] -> 1.10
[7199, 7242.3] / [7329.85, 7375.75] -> 1.18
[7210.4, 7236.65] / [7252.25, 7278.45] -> 1.13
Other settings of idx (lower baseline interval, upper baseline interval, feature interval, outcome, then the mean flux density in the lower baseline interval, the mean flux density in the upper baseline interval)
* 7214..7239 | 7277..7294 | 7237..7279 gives -0.06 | 10.4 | 10.1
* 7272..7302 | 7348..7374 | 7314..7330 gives 0.09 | 10.6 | 11.5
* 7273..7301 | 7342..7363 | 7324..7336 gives 0.08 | 10.7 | 11.7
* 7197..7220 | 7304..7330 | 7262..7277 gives -0.12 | 9.99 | 10.4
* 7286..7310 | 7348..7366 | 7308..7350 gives 0.01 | 10.7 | 11.6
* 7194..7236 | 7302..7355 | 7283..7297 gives 0.01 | 9.99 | 11.1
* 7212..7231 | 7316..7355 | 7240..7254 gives 0.07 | 10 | 11.1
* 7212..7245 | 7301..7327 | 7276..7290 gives 0.04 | 10.1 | 10.6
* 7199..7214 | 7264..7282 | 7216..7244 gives 0.00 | 9.92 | 10.9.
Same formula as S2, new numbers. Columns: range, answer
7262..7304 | 10.8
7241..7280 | 10.7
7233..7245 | 10.3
